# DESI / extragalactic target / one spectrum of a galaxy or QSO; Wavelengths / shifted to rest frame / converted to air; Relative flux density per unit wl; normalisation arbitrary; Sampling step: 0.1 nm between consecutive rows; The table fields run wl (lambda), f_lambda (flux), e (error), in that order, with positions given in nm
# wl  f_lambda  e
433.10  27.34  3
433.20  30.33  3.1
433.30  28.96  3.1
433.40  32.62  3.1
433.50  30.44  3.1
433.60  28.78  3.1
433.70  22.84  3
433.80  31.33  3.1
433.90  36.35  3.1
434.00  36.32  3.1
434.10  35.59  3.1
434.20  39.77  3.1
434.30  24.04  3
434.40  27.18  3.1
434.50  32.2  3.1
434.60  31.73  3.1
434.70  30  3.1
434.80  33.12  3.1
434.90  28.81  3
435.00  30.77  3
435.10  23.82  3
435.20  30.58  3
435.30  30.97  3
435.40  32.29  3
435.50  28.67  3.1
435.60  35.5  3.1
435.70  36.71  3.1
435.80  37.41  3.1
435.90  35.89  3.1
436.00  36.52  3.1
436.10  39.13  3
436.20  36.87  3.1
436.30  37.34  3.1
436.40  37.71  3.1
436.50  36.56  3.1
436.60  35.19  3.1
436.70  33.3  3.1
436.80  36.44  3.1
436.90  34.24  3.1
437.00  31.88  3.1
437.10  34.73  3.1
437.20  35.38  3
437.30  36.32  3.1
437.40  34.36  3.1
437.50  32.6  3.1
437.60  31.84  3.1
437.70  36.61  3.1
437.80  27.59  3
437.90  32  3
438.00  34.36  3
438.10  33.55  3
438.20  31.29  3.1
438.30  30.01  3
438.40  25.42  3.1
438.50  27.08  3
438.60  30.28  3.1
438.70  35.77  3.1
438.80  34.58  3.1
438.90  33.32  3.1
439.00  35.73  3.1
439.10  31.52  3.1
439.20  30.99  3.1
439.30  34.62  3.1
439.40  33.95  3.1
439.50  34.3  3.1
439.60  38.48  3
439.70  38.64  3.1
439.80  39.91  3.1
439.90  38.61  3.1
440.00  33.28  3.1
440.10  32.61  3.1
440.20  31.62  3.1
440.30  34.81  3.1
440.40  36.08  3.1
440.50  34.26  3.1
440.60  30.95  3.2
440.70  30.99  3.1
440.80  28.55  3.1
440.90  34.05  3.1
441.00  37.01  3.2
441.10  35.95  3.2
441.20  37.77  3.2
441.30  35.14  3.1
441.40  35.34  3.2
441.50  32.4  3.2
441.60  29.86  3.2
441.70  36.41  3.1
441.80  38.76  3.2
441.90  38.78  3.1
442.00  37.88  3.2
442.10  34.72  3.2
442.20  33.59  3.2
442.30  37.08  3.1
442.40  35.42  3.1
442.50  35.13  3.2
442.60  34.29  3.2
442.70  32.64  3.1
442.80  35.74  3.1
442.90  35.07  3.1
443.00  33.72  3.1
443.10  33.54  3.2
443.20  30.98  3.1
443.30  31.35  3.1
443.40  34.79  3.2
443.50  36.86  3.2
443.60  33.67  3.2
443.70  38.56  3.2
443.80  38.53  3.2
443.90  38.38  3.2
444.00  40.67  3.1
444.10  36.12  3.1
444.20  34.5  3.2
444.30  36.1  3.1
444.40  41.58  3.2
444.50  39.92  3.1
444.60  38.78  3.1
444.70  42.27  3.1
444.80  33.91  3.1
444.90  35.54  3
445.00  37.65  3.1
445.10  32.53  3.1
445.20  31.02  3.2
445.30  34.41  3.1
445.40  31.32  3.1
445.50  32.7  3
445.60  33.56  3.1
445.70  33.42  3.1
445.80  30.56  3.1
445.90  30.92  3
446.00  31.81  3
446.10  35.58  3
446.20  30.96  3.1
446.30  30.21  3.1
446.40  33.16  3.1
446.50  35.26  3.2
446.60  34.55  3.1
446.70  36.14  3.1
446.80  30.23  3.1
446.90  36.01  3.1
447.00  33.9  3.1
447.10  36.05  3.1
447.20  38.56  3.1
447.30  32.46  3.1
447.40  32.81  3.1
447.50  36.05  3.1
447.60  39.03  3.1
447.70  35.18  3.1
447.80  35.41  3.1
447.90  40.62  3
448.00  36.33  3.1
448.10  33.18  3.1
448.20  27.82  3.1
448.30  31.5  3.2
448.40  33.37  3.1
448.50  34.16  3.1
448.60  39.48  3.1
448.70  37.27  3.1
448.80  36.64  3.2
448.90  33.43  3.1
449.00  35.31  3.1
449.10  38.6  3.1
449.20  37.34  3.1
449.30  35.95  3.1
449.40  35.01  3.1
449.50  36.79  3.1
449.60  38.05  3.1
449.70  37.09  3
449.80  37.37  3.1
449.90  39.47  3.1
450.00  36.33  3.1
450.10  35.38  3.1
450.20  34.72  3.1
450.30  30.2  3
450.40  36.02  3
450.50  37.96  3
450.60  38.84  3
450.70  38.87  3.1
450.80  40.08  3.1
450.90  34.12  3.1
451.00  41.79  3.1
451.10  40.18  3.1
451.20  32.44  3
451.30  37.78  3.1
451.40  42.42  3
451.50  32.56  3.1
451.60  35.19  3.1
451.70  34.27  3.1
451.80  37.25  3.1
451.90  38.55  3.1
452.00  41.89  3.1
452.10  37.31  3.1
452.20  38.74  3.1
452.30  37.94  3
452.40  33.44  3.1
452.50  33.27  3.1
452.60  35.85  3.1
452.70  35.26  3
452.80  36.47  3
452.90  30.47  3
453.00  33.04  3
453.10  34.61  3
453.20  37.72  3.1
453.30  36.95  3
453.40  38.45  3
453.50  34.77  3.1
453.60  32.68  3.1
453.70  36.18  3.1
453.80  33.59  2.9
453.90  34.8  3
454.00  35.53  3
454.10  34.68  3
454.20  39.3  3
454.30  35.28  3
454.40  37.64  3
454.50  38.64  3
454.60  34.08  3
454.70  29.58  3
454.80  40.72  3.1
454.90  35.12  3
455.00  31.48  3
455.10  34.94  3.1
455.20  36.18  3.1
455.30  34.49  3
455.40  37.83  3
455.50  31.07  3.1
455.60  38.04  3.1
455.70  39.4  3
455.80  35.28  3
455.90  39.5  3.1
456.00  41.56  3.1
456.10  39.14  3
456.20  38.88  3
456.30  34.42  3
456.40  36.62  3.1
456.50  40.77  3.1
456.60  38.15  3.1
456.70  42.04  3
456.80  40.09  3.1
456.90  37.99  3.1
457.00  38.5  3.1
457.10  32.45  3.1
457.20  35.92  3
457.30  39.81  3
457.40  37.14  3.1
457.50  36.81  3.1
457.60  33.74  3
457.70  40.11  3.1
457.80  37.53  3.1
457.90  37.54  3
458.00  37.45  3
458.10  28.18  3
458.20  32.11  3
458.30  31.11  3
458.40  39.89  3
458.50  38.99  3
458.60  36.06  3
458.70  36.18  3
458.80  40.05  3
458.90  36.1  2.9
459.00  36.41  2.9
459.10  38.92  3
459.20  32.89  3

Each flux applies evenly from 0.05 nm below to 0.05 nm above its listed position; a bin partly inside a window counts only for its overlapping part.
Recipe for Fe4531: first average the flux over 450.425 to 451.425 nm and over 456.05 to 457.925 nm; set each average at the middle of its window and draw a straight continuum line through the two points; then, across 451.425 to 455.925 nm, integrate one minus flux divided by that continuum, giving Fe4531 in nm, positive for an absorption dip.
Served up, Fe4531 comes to 0.27 nm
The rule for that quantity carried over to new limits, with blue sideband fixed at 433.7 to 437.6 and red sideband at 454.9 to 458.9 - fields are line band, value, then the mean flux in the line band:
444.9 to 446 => 0.07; 32.9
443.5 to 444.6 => -0.10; 37.8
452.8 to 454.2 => 0.05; 35.1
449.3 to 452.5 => -0.10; 37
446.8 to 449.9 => -0.02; 35.7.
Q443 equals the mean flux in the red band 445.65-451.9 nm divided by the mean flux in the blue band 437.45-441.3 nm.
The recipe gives 1.1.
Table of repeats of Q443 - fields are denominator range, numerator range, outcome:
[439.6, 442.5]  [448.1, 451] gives 1.03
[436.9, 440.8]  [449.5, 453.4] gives 1.10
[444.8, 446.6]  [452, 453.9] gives 1.08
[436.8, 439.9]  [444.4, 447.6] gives 1.03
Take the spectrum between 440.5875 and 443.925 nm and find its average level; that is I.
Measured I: 34.8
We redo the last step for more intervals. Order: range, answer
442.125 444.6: 35.8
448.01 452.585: 36.3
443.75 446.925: 34.9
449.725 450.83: 36.8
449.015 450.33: 36.4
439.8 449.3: 34.9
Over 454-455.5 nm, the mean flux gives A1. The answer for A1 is 35.6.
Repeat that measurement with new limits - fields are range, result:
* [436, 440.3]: 34.1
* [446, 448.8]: 34.6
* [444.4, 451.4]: 35.5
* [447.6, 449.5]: 35.5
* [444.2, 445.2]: 37.1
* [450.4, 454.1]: 36.4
